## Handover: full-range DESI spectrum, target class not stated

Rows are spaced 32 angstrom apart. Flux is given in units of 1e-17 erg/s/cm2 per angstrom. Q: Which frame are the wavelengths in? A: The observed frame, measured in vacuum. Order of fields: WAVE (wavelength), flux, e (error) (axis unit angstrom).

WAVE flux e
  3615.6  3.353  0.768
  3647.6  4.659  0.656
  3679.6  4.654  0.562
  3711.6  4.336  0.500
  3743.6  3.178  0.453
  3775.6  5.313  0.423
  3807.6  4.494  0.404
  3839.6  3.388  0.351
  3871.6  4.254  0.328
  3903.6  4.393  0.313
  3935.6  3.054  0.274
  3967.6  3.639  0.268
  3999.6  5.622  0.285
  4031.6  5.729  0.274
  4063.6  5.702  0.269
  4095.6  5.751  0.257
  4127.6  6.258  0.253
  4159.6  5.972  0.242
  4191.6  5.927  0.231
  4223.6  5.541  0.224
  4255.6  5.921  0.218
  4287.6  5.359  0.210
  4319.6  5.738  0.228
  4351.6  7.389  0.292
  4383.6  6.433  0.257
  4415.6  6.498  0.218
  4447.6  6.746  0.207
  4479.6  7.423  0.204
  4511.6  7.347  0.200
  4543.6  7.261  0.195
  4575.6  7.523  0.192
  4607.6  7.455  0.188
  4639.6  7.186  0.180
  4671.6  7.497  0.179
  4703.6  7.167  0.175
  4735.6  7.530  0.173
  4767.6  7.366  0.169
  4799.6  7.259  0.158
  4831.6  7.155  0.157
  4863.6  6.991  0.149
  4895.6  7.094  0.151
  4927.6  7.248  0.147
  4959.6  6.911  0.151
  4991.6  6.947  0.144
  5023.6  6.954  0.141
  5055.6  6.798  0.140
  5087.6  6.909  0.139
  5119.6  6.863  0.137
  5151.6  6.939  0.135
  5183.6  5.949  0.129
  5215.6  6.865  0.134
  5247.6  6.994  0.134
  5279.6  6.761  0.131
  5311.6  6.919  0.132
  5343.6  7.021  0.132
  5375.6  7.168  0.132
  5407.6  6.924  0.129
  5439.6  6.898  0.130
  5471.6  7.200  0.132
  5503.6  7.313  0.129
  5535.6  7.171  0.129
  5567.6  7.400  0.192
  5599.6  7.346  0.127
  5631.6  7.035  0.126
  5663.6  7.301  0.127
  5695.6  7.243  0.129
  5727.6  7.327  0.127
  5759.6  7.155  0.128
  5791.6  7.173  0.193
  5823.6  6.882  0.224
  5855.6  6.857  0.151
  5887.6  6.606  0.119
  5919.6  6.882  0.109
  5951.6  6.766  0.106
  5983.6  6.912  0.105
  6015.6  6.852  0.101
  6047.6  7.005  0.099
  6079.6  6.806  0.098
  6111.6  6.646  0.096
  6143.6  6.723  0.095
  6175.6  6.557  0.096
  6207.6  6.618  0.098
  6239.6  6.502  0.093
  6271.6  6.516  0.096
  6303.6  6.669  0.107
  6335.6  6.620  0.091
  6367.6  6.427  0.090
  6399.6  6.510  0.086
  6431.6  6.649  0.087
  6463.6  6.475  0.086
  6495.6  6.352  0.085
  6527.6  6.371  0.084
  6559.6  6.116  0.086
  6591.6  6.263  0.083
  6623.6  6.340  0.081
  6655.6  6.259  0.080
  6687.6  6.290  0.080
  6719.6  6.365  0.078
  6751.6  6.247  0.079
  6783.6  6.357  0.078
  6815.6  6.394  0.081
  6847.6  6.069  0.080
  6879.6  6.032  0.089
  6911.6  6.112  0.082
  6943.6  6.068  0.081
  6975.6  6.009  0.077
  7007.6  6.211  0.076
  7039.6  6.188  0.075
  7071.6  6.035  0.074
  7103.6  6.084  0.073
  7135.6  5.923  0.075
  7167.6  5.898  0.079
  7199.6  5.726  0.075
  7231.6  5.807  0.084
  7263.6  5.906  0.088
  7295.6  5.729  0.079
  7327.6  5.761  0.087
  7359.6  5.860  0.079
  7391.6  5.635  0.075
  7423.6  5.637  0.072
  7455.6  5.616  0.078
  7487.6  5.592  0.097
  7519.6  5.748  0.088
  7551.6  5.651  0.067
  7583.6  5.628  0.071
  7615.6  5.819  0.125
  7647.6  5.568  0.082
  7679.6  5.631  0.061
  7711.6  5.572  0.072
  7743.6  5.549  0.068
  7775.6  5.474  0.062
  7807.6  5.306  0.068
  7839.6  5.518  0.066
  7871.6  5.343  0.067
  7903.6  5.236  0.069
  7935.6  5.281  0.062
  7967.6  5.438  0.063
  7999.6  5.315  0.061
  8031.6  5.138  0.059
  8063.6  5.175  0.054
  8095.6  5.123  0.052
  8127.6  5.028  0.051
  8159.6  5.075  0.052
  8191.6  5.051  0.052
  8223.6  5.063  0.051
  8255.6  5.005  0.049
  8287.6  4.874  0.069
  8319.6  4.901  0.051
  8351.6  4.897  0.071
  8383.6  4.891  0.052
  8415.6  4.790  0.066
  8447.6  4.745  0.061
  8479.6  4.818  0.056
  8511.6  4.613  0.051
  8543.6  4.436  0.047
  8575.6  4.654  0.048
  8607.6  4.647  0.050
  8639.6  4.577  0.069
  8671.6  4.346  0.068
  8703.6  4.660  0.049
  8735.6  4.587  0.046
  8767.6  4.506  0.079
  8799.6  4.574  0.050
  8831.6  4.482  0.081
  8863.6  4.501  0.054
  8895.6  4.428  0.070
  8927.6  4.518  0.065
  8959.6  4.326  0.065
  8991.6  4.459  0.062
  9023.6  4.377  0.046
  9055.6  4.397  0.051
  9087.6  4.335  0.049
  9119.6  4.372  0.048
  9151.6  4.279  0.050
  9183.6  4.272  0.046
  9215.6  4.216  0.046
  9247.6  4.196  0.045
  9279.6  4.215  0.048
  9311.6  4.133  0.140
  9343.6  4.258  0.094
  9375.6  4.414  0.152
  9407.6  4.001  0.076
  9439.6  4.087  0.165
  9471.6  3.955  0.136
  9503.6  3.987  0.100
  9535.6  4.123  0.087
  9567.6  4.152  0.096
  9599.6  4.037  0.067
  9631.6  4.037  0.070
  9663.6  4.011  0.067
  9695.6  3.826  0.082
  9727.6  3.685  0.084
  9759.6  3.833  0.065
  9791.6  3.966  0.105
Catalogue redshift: 0.000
